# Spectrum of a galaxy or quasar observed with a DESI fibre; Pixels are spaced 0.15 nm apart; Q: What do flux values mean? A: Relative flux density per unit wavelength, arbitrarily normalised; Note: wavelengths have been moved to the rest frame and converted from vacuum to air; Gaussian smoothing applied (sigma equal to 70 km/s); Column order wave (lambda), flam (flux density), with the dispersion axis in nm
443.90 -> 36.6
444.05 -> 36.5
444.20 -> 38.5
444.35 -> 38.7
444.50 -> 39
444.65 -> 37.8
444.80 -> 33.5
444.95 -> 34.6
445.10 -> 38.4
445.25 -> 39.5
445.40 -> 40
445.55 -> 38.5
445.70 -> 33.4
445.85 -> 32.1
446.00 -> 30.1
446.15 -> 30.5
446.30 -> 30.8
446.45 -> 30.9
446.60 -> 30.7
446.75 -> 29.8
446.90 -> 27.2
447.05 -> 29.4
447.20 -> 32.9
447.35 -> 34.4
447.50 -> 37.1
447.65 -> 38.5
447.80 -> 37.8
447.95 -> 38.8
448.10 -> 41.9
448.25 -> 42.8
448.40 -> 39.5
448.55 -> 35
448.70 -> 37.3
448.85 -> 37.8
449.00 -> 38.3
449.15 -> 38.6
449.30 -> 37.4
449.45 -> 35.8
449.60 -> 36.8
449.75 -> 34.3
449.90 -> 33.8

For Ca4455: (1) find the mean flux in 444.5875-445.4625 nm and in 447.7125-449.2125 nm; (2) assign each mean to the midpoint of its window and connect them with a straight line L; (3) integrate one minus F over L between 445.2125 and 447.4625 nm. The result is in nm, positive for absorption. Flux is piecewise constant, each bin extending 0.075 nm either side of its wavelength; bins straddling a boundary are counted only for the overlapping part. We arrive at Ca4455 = 0.31 nm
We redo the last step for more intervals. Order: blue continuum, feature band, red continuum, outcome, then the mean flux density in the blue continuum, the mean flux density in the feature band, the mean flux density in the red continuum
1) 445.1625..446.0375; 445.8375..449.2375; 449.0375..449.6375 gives 0.16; 35.9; 34.9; 37.2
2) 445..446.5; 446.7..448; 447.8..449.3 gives 0.11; 34.5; 34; 38.8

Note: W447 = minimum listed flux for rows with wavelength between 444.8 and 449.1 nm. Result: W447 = 27.2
